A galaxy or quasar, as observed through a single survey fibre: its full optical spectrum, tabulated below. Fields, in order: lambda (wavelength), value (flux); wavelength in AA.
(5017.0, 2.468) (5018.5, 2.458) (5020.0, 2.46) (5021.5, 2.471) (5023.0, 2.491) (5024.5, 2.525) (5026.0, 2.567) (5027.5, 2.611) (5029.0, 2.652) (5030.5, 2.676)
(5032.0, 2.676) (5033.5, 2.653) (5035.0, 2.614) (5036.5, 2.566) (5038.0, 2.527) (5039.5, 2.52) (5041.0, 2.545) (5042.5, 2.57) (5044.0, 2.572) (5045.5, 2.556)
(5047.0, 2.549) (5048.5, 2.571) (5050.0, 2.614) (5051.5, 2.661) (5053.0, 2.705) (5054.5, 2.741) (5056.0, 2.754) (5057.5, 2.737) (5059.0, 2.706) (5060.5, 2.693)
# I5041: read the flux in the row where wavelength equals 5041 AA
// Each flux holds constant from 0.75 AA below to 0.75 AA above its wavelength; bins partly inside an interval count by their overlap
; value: 2.545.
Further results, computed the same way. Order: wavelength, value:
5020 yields 2.46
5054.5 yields 2.741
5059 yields 2.706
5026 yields 2.567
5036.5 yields 2.566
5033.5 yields 2.653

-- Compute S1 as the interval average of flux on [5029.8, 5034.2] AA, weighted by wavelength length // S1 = 2.67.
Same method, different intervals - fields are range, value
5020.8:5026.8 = 2.51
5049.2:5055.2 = 2.68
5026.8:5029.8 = 2.63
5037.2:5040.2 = 2.52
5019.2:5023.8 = 2.47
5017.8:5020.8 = 2.46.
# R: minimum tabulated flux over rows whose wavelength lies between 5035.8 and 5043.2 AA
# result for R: 2.52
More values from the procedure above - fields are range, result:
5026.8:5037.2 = 2.566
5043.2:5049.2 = 2.549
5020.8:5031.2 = 2.471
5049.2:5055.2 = 2.614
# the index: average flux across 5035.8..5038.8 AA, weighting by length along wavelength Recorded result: 2.55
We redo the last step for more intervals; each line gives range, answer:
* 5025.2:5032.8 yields 2.64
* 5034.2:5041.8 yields 2.56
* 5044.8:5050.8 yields 2.57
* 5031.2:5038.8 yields 2.61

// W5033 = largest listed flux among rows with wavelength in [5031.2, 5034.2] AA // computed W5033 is 2.676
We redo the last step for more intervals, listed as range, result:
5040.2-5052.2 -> 2.661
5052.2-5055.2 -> 2.741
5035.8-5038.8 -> 2.566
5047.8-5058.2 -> 2.754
